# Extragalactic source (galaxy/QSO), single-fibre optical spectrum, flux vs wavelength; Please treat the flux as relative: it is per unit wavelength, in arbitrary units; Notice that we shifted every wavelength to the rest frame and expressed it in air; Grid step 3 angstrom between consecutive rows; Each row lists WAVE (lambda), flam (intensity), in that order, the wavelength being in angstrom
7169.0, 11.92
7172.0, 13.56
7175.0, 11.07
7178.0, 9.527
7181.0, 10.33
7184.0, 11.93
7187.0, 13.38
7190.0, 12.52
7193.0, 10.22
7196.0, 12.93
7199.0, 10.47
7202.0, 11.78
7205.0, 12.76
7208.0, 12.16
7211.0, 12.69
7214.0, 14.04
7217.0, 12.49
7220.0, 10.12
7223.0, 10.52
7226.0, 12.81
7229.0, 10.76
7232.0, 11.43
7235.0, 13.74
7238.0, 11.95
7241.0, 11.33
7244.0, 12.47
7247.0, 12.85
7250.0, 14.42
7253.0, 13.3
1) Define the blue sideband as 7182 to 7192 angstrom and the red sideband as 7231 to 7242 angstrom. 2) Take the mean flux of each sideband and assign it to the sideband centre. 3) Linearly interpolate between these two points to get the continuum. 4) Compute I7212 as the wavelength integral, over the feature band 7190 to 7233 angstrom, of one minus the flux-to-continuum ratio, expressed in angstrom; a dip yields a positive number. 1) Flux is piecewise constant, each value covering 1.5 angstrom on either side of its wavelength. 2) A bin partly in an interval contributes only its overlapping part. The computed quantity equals 1.6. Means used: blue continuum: 12.4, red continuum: 12.2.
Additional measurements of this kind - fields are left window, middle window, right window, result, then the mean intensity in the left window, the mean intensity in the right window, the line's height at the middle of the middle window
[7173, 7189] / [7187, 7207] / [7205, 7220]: 0.09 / 11.4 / 12.6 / 12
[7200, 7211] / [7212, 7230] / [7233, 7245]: 0.62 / 12.2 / 12.3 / 12.3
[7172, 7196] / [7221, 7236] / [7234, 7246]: 0.54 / 11.5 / 12.3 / 12.2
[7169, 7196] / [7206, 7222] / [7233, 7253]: -0.01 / 11.7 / 12.8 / 12.3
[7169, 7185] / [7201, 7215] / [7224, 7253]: -0.93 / 11.3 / 12.4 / 11.9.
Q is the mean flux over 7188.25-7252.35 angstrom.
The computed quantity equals 12.1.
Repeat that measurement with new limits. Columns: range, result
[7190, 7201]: 11.4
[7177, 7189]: 11.4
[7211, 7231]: 11.8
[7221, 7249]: 12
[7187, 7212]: 12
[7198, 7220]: 12.2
